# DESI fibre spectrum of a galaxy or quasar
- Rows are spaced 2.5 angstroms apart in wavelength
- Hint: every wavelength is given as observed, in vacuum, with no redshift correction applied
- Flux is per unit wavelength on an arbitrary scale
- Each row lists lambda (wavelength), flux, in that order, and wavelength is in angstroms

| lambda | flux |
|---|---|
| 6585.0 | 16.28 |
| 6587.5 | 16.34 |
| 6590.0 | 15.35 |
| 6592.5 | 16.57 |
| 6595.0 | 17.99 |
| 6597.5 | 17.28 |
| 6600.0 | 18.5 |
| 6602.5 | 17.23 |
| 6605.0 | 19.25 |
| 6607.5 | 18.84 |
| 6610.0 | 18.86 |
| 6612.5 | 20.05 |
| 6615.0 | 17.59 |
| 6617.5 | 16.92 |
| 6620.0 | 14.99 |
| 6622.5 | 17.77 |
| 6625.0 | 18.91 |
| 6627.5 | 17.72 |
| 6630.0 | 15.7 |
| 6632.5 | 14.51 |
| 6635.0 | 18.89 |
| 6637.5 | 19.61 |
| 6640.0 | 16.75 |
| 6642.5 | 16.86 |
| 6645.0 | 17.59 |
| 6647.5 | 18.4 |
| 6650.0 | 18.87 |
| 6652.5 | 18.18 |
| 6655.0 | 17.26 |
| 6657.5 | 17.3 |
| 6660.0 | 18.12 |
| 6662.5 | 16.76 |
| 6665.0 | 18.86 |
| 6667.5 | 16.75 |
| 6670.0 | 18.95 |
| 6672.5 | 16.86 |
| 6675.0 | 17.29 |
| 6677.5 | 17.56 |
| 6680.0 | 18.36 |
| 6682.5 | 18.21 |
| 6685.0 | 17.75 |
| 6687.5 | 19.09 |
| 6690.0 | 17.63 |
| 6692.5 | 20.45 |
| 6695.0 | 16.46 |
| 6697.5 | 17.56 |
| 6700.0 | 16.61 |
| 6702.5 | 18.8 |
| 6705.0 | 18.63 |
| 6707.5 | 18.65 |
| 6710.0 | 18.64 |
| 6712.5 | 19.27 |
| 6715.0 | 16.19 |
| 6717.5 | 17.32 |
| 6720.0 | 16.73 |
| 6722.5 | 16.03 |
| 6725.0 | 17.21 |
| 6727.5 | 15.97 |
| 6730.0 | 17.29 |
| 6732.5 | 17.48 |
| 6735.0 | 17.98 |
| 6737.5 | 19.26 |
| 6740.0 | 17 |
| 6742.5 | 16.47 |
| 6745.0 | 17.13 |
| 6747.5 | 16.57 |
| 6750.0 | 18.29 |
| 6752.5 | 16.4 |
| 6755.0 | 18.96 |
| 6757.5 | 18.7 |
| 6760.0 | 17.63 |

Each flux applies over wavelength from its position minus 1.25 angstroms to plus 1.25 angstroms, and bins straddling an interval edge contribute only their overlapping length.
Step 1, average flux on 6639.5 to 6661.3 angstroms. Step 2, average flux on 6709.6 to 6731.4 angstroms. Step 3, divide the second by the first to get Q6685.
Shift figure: 0.97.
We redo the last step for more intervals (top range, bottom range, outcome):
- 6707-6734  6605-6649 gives 0.98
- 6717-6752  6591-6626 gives 0.96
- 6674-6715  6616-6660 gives 1.04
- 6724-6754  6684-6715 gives 0.95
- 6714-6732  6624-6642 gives 0.96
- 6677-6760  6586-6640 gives 1.01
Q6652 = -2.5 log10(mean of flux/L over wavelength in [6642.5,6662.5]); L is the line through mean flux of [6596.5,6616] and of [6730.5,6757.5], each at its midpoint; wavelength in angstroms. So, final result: 0.02 mag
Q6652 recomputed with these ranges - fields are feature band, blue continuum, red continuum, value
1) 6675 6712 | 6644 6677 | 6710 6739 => -0.036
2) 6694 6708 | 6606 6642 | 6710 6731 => -0.035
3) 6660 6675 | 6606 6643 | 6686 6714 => 0.023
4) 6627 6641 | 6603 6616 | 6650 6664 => 0.065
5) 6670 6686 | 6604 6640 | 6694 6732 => -0.013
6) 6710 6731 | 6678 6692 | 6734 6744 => 0.049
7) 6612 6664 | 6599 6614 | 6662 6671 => 0.047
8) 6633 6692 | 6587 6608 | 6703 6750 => -0.026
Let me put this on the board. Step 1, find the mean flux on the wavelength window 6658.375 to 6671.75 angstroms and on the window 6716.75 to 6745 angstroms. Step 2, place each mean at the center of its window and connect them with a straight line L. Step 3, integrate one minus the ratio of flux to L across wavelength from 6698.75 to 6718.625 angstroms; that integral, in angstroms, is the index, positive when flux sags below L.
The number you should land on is -0.7 angstroms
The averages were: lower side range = 17.8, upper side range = 17.2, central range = 18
